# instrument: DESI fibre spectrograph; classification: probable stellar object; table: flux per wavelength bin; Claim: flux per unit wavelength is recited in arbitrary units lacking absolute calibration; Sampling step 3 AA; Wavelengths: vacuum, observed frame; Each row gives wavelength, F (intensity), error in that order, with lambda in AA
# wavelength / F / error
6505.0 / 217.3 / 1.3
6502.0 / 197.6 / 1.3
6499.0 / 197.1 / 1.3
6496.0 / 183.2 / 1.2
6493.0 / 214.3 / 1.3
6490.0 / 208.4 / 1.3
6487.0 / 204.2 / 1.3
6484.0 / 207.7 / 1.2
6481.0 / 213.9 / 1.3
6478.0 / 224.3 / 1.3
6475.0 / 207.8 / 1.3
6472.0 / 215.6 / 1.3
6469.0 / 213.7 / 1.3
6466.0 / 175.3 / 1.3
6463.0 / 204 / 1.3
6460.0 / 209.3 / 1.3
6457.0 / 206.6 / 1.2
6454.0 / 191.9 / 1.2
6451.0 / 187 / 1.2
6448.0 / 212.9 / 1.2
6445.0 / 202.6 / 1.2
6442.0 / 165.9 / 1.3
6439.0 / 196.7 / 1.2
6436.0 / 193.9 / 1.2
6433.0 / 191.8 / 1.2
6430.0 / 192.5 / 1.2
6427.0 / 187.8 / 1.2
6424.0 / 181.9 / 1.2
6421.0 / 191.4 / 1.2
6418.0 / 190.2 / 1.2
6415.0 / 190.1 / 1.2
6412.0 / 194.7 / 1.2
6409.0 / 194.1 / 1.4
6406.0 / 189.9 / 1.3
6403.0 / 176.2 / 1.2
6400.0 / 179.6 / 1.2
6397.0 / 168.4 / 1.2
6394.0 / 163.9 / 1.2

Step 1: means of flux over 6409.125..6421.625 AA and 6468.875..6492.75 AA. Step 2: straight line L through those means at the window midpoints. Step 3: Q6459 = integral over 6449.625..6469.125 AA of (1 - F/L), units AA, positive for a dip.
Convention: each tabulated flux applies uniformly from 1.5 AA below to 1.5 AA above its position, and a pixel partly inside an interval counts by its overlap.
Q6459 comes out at 0.8 AA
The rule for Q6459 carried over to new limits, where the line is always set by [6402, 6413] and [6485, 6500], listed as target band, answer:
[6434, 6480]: -0.9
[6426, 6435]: 0.1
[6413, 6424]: 0.1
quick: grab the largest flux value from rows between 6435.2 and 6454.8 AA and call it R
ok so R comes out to 212.9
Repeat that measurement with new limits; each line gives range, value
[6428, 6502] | 224.3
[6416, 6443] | 196.7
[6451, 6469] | 213.7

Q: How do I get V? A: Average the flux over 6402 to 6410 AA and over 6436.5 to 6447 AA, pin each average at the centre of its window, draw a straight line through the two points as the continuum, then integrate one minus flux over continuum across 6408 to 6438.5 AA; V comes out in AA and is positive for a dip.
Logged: -0.4 AA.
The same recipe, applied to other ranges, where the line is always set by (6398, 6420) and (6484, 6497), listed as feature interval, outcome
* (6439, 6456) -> 0.2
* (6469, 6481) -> -0.9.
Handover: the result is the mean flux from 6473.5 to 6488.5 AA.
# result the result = 212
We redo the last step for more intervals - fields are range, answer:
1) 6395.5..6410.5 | 182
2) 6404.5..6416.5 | 192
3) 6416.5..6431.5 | 189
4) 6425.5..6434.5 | 191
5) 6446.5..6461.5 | 202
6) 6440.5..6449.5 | 194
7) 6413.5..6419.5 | 190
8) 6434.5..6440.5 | 195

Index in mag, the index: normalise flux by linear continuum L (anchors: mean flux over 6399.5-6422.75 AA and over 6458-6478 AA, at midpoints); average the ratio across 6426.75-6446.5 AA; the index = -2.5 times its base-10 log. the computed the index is 0.03 mag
